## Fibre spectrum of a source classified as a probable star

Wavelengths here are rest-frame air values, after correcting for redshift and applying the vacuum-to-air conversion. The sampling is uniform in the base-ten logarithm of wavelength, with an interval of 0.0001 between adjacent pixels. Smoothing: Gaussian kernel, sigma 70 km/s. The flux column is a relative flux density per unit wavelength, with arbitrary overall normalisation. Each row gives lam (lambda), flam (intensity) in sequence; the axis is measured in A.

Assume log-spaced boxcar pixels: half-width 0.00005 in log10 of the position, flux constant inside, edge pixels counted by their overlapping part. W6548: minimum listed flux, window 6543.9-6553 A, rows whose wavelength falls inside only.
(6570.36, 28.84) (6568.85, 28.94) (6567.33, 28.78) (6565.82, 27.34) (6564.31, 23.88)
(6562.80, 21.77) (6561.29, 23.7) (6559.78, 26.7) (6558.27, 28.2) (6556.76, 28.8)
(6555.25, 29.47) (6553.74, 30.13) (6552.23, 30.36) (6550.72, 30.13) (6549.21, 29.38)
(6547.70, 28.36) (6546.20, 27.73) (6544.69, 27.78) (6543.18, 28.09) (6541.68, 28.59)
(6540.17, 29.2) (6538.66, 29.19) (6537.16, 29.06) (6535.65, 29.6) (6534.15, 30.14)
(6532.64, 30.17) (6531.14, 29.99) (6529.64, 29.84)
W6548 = 27.73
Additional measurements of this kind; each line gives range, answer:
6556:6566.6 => 21.77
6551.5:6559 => 28.2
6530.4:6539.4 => 29.06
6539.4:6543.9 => 28.09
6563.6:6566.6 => 23.88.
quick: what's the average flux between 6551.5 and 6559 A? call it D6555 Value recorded 29.4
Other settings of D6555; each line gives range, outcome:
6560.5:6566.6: 24.2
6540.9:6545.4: 28.2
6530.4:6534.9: 30.1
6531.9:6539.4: 29.6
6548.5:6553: 29.9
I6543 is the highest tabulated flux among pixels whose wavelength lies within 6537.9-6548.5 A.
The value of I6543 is 29.2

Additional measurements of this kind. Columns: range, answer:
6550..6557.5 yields 30.36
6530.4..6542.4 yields 30.17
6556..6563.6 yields 28.8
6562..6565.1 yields 23.88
